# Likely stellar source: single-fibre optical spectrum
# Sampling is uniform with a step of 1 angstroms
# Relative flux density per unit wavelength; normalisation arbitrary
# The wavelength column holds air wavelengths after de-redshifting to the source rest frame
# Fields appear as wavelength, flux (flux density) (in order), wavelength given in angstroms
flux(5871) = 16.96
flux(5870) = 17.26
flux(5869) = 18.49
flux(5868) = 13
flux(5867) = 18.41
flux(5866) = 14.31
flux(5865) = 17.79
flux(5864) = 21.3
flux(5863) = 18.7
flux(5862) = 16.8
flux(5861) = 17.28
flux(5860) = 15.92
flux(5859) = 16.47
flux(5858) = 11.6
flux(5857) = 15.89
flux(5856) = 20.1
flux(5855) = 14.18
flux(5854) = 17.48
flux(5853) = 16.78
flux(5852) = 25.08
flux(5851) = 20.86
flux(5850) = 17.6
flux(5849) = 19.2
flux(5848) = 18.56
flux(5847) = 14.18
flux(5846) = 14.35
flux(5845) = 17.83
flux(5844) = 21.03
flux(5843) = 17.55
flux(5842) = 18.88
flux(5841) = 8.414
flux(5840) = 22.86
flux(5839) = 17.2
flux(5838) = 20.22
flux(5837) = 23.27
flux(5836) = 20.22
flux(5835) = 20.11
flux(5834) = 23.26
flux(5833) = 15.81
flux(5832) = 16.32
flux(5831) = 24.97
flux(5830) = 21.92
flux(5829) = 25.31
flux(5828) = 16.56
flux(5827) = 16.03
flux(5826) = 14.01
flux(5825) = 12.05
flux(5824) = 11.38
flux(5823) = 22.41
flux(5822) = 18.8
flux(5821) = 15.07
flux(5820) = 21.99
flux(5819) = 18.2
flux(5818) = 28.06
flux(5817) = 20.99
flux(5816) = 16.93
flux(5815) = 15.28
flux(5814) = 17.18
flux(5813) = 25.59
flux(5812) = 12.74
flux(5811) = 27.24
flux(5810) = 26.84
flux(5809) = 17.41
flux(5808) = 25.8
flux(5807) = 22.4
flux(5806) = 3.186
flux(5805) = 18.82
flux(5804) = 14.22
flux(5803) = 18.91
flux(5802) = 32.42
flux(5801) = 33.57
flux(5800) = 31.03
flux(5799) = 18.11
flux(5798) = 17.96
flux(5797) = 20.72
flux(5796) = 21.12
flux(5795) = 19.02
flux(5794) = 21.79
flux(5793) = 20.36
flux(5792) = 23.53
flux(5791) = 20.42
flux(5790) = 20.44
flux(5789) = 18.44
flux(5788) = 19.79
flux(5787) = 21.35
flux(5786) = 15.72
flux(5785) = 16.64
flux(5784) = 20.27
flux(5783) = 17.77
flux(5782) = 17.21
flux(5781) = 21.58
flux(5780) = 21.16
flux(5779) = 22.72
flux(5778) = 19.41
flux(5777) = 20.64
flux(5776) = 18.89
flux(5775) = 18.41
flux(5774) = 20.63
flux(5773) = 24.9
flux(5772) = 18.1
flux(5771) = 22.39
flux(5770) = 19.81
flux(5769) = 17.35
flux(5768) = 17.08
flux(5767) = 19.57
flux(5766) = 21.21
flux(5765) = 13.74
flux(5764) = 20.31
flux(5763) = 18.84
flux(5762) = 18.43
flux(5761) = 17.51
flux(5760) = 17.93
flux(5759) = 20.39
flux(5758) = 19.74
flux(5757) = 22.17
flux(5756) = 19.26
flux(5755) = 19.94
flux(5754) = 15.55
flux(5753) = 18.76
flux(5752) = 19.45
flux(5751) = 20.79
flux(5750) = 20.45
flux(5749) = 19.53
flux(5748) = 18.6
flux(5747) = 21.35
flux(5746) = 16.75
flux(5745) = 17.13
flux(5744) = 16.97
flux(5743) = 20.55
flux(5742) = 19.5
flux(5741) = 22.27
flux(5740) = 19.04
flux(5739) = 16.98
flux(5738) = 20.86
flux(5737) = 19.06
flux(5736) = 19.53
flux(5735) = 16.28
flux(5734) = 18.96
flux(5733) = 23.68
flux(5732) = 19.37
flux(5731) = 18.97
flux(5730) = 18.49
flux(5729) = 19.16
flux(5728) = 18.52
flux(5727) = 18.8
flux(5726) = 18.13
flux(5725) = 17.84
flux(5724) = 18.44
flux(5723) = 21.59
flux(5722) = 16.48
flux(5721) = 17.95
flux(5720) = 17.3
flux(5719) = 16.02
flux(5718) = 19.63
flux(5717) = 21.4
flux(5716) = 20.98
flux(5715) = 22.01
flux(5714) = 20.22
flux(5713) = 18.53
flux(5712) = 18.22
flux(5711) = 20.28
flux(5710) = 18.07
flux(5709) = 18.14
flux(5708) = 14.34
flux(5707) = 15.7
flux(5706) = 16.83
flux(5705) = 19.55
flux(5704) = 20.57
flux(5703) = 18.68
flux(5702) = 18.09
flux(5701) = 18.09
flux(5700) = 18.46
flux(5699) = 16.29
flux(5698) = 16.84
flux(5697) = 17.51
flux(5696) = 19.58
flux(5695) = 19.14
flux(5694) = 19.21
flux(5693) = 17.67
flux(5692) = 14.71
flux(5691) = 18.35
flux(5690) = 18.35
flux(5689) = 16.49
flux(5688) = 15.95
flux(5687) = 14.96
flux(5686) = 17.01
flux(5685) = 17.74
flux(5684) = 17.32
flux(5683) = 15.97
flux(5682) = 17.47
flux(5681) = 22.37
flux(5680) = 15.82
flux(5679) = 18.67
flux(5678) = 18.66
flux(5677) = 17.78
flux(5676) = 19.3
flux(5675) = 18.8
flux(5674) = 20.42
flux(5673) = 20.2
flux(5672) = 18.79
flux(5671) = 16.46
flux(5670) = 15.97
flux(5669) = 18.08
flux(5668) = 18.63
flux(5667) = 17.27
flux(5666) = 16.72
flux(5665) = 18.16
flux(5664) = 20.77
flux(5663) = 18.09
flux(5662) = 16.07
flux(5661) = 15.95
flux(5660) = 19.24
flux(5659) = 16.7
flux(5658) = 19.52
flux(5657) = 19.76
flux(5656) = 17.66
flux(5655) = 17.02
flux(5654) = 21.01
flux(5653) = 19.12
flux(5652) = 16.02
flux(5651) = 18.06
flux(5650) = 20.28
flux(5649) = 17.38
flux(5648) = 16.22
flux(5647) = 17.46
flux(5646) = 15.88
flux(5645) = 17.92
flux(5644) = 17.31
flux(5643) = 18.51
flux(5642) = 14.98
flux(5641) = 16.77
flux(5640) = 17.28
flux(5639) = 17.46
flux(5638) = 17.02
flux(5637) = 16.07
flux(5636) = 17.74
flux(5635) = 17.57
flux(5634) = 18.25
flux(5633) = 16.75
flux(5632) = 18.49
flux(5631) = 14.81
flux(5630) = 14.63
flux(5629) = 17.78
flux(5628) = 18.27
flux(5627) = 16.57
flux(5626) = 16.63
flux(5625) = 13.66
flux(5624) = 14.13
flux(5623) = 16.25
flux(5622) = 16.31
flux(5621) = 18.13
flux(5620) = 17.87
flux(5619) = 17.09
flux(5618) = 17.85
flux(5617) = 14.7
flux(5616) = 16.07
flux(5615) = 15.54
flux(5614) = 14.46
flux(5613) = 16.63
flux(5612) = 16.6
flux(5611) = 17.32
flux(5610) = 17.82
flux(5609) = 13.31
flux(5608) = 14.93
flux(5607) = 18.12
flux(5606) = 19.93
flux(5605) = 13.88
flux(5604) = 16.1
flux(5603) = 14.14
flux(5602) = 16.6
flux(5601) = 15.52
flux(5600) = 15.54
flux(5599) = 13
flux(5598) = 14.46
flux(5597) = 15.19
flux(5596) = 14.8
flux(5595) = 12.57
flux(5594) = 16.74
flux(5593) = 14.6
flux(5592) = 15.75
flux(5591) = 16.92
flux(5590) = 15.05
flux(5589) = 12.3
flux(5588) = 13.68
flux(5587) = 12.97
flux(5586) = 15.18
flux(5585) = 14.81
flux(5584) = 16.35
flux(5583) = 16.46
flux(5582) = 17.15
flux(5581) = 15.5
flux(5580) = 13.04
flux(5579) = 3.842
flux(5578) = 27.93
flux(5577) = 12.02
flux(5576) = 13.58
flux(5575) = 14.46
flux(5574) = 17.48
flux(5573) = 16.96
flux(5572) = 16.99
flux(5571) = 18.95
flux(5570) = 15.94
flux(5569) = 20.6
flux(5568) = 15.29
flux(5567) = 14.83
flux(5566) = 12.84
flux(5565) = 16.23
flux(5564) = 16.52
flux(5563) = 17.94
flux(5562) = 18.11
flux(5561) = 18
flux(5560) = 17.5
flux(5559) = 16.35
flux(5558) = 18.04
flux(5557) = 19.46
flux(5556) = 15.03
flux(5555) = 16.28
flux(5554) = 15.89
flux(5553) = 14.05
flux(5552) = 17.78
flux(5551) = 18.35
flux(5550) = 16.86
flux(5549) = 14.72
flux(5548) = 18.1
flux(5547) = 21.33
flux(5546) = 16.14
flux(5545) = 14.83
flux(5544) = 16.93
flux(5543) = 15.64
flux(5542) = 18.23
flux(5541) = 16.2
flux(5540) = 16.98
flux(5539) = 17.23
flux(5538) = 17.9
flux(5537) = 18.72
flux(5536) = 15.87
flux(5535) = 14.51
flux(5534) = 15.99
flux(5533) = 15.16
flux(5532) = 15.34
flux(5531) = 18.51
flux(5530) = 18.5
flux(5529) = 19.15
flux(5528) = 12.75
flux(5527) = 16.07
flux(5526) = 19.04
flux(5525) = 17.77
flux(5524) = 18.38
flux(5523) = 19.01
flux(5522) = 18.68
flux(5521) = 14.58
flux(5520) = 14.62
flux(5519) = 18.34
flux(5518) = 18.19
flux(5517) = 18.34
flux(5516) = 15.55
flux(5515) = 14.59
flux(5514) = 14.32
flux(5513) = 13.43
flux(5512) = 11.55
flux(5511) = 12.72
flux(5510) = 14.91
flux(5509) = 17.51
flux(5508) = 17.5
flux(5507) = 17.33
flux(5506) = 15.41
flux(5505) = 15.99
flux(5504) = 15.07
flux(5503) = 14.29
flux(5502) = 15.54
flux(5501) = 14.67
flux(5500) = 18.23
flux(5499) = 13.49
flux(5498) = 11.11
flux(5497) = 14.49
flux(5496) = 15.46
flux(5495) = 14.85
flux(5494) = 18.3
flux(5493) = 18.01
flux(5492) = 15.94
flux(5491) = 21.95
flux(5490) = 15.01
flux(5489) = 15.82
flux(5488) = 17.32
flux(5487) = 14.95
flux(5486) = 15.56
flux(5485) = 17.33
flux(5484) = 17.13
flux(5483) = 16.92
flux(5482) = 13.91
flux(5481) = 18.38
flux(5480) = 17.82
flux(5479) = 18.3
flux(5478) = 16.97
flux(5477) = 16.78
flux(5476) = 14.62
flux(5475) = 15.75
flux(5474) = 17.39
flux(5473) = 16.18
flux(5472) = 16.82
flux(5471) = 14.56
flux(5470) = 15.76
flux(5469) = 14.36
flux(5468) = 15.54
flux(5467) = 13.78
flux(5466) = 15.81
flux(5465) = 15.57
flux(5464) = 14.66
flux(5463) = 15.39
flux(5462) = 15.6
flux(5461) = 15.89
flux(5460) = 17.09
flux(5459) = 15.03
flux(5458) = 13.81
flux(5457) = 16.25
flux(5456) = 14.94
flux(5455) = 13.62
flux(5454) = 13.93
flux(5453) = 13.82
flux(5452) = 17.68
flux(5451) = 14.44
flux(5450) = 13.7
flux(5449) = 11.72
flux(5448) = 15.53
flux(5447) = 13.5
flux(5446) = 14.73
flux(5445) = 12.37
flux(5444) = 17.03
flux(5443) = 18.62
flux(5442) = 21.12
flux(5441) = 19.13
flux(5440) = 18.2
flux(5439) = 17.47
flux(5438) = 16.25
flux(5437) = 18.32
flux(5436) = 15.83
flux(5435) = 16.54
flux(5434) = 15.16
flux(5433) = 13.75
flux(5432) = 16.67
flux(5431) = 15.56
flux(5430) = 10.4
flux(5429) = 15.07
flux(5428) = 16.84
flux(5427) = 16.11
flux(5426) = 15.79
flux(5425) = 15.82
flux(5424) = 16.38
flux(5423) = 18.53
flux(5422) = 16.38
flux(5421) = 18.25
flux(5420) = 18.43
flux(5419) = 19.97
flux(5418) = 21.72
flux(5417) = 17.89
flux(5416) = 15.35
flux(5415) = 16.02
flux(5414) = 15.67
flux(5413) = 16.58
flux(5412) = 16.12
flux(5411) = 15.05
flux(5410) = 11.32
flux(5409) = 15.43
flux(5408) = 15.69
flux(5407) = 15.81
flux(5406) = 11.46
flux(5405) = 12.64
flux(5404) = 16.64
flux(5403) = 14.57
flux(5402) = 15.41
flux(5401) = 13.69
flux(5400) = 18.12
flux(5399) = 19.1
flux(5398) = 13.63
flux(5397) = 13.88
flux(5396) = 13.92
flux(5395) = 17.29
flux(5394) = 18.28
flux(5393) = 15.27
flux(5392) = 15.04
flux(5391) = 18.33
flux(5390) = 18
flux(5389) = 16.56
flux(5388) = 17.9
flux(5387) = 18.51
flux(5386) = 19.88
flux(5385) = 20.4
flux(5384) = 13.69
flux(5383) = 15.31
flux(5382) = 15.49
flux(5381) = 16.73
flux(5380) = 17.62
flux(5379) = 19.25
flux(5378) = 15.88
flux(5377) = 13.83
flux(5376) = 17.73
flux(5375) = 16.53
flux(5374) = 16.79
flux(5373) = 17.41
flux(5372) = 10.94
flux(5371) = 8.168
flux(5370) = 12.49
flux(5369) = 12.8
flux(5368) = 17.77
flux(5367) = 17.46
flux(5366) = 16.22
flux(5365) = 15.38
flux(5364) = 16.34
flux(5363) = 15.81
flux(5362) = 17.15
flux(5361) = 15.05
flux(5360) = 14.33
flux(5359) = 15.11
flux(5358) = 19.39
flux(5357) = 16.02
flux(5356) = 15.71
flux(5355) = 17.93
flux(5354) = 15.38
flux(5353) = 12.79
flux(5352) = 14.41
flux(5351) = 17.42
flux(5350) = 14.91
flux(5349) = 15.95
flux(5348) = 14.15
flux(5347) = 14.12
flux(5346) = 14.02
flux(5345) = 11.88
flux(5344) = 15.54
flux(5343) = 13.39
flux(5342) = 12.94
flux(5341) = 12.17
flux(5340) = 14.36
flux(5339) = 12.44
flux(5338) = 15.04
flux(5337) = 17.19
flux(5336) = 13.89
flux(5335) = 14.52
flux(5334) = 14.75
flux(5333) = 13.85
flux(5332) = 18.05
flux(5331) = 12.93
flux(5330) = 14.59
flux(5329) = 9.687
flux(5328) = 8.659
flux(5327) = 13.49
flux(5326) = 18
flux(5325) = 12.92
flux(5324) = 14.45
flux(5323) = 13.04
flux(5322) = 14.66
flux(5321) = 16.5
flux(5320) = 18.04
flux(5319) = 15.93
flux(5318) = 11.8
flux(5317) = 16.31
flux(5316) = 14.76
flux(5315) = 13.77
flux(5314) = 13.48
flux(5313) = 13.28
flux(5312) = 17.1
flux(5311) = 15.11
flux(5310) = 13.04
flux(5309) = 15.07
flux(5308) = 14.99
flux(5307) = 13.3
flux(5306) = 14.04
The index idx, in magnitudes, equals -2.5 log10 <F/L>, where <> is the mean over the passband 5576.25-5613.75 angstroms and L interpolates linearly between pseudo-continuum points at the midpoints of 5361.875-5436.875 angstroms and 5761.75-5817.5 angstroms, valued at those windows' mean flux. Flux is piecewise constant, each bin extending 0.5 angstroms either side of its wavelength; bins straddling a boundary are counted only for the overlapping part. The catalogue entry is 0.18 mag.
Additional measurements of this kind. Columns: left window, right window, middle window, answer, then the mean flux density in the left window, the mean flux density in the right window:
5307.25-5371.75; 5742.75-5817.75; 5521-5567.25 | 0.01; 14.6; 19.9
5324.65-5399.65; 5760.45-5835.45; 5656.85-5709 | 0.05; 15.3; 19.8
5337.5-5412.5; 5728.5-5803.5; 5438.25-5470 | 0.06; 15.5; 20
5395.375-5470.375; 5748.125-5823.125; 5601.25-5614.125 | 0.11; 15.7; 20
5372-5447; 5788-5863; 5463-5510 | 0.06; 16.3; 19.3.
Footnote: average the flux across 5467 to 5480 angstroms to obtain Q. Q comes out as 16.1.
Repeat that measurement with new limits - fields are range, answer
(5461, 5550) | 16.2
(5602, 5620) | 16.2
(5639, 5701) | 17.8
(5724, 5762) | 19.1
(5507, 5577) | 16.6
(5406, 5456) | 16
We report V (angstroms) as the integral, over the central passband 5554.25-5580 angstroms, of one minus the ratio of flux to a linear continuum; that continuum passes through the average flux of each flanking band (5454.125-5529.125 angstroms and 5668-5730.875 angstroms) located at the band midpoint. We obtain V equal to 0.59 angstroms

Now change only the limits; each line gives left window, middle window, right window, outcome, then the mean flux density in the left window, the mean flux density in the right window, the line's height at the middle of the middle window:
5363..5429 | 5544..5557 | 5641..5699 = 0.3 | 16.1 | 17.8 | 17.1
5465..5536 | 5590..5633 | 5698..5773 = 3.7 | 16.1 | 18.9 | 17.4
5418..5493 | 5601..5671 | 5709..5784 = 4.1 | 16.1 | 19.3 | 18.1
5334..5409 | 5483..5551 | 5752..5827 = 2.5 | 15.5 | 19.7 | 17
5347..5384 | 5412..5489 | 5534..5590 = -1.1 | 15.6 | 16.3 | 15.9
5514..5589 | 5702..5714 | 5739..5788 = 0.3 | 16.5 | 19.3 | 18.6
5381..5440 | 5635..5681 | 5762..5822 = 2.2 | 16.2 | 20.2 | 18.8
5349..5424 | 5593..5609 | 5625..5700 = 1.8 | 16.1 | 17.6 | 17.3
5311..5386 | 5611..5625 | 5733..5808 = 1.4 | 15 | 19.7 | 18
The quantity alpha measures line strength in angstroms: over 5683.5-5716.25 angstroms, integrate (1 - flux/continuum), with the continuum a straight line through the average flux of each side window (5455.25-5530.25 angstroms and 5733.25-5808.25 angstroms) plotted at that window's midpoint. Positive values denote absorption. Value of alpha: 1.4 angstroms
